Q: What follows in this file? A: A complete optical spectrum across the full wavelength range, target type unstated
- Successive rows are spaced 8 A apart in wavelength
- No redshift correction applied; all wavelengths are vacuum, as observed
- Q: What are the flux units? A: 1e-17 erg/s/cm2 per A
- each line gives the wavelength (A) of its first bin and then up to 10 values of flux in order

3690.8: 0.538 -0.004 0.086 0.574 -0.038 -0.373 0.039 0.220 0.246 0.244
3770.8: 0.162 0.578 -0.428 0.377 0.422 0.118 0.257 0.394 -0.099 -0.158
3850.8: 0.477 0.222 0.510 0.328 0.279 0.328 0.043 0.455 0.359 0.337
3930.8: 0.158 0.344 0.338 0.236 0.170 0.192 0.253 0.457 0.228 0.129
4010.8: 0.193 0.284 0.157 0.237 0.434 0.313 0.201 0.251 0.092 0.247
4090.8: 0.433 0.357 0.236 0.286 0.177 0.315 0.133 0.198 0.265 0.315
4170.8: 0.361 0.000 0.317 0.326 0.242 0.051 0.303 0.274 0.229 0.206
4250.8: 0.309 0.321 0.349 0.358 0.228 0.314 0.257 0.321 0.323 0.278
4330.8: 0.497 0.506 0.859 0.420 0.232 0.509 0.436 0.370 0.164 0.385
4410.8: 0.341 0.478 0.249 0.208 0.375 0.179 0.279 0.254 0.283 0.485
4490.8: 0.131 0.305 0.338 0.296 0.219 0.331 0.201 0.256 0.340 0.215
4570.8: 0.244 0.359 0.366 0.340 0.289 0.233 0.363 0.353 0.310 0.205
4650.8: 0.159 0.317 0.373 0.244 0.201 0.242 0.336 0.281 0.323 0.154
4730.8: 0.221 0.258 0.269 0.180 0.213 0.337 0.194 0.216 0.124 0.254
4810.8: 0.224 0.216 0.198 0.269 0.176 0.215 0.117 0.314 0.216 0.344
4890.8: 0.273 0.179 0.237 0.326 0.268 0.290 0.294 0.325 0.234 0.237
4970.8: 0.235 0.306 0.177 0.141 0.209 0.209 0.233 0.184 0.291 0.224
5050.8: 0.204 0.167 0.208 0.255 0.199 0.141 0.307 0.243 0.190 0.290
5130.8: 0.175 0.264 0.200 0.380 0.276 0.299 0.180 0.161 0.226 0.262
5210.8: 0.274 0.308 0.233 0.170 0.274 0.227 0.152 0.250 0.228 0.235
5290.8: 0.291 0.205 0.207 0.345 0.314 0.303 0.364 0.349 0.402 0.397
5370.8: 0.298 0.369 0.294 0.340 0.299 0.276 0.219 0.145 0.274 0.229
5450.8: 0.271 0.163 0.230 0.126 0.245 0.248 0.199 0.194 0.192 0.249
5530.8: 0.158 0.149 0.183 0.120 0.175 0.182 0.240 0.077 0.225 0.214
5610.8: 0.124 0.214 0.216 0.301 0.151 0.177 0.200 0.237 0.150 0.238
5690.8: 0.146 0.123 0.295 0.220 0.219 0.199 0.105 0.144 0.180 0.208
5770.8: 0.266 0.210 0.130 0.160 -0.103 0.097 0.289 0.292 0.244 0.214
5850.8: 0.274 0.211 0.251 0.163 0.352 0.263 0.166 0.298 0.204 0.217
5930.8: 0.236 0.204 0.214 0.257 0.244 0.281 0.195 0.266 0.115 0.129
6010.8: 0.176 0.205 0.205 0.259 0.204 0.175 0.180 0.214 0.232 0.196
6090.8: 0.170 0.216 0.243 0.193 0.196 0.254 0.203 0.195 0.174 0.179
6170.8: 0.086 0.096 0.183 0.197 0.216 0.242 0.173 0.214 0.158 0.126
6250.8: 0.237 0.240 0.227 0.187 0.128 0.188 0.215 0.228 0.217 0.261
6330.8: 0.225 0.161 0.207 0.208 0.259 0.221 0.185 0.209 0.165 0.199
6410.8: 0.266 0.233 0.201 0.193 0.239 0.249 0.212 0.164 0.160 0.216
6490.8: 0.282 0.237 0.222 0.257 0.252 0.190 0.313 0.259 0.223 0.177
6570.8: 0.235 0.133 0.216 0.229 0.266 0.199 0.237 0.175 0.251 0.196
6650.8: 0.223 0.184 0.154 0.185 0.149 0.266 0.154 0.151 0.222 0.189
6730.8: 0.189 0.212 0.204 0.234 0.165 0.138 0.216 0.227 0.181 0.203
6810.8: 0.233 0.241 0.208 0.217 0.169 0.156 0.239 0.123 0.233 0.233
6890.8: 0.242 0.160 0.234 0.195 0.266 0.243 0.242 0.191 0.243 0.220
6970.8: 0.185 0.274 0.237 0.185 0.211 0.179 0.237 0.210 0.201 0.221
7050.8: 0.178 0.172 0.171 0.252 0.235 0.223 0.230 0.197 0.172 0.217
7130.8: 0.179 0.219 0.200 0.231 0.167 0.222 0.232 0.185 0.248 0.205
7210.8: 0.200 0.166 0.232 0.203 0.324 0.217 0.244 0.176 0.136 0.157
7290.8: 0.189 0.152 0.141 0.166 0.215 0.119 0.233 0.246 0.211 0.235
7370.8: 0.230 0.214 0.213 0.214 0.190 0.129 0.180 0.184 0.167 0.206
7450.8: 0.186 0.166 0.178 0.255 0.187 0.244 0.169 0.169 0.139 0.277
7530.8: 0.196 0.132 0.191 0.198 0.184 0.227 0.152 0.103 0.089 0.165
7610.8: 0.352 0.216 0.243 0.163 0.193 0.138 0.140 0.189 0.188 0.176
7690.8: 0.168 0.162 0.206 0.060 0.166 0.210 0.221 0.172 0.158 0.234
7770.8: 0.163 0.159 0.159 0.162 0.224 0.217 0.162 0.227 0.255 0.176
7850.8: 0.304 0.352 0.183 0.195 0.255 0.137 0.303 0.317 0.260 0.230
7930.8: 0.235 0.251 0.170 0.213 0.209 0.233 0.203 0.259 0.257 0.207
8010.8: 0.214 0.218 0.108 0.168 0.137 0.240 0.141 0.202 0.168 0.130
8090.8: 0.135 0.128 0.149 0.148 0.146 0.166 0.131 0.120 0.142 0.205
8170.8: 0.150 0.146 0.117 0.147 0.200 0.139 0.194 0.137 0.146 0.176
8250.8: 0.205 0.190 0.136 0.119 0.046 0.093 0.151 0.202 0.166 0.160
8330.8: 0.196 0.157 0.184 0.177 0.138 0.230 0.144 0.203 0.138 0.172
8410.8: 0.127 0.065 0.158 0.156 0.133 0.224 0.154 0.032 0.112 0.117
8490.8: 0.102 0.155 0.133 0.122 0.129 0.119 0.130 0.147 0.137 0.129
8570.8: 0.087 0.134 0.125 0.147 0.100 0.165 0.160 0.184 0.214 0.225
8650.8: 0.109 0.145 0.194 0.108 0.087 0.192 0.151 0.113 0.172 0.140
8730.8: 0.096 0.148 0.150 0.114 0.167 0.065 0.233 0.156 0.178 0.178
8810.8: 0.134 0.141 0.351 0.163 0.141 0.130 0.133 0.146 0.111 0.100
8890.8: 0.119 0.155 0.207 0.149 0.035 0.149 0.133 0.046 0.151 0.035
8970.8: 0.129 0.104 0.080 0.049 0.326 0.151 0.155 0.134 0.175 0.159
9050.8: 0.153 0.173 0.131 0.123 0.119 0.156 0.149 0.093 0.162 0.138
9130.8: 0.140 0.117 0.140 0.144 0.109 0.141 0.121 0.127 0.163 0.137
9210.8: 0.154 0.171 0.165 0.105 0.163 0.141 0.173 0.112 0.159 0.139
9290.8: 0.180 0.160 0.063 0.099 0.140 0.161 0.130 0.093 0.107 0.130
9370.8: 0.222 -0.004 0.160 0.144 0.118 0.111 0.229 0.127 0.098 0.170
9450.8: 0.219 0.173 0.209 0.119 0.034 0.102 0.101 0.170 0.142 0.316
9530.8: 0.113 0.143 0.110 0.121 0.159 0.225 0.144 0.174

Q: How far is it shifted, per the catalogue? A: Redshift 1.815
